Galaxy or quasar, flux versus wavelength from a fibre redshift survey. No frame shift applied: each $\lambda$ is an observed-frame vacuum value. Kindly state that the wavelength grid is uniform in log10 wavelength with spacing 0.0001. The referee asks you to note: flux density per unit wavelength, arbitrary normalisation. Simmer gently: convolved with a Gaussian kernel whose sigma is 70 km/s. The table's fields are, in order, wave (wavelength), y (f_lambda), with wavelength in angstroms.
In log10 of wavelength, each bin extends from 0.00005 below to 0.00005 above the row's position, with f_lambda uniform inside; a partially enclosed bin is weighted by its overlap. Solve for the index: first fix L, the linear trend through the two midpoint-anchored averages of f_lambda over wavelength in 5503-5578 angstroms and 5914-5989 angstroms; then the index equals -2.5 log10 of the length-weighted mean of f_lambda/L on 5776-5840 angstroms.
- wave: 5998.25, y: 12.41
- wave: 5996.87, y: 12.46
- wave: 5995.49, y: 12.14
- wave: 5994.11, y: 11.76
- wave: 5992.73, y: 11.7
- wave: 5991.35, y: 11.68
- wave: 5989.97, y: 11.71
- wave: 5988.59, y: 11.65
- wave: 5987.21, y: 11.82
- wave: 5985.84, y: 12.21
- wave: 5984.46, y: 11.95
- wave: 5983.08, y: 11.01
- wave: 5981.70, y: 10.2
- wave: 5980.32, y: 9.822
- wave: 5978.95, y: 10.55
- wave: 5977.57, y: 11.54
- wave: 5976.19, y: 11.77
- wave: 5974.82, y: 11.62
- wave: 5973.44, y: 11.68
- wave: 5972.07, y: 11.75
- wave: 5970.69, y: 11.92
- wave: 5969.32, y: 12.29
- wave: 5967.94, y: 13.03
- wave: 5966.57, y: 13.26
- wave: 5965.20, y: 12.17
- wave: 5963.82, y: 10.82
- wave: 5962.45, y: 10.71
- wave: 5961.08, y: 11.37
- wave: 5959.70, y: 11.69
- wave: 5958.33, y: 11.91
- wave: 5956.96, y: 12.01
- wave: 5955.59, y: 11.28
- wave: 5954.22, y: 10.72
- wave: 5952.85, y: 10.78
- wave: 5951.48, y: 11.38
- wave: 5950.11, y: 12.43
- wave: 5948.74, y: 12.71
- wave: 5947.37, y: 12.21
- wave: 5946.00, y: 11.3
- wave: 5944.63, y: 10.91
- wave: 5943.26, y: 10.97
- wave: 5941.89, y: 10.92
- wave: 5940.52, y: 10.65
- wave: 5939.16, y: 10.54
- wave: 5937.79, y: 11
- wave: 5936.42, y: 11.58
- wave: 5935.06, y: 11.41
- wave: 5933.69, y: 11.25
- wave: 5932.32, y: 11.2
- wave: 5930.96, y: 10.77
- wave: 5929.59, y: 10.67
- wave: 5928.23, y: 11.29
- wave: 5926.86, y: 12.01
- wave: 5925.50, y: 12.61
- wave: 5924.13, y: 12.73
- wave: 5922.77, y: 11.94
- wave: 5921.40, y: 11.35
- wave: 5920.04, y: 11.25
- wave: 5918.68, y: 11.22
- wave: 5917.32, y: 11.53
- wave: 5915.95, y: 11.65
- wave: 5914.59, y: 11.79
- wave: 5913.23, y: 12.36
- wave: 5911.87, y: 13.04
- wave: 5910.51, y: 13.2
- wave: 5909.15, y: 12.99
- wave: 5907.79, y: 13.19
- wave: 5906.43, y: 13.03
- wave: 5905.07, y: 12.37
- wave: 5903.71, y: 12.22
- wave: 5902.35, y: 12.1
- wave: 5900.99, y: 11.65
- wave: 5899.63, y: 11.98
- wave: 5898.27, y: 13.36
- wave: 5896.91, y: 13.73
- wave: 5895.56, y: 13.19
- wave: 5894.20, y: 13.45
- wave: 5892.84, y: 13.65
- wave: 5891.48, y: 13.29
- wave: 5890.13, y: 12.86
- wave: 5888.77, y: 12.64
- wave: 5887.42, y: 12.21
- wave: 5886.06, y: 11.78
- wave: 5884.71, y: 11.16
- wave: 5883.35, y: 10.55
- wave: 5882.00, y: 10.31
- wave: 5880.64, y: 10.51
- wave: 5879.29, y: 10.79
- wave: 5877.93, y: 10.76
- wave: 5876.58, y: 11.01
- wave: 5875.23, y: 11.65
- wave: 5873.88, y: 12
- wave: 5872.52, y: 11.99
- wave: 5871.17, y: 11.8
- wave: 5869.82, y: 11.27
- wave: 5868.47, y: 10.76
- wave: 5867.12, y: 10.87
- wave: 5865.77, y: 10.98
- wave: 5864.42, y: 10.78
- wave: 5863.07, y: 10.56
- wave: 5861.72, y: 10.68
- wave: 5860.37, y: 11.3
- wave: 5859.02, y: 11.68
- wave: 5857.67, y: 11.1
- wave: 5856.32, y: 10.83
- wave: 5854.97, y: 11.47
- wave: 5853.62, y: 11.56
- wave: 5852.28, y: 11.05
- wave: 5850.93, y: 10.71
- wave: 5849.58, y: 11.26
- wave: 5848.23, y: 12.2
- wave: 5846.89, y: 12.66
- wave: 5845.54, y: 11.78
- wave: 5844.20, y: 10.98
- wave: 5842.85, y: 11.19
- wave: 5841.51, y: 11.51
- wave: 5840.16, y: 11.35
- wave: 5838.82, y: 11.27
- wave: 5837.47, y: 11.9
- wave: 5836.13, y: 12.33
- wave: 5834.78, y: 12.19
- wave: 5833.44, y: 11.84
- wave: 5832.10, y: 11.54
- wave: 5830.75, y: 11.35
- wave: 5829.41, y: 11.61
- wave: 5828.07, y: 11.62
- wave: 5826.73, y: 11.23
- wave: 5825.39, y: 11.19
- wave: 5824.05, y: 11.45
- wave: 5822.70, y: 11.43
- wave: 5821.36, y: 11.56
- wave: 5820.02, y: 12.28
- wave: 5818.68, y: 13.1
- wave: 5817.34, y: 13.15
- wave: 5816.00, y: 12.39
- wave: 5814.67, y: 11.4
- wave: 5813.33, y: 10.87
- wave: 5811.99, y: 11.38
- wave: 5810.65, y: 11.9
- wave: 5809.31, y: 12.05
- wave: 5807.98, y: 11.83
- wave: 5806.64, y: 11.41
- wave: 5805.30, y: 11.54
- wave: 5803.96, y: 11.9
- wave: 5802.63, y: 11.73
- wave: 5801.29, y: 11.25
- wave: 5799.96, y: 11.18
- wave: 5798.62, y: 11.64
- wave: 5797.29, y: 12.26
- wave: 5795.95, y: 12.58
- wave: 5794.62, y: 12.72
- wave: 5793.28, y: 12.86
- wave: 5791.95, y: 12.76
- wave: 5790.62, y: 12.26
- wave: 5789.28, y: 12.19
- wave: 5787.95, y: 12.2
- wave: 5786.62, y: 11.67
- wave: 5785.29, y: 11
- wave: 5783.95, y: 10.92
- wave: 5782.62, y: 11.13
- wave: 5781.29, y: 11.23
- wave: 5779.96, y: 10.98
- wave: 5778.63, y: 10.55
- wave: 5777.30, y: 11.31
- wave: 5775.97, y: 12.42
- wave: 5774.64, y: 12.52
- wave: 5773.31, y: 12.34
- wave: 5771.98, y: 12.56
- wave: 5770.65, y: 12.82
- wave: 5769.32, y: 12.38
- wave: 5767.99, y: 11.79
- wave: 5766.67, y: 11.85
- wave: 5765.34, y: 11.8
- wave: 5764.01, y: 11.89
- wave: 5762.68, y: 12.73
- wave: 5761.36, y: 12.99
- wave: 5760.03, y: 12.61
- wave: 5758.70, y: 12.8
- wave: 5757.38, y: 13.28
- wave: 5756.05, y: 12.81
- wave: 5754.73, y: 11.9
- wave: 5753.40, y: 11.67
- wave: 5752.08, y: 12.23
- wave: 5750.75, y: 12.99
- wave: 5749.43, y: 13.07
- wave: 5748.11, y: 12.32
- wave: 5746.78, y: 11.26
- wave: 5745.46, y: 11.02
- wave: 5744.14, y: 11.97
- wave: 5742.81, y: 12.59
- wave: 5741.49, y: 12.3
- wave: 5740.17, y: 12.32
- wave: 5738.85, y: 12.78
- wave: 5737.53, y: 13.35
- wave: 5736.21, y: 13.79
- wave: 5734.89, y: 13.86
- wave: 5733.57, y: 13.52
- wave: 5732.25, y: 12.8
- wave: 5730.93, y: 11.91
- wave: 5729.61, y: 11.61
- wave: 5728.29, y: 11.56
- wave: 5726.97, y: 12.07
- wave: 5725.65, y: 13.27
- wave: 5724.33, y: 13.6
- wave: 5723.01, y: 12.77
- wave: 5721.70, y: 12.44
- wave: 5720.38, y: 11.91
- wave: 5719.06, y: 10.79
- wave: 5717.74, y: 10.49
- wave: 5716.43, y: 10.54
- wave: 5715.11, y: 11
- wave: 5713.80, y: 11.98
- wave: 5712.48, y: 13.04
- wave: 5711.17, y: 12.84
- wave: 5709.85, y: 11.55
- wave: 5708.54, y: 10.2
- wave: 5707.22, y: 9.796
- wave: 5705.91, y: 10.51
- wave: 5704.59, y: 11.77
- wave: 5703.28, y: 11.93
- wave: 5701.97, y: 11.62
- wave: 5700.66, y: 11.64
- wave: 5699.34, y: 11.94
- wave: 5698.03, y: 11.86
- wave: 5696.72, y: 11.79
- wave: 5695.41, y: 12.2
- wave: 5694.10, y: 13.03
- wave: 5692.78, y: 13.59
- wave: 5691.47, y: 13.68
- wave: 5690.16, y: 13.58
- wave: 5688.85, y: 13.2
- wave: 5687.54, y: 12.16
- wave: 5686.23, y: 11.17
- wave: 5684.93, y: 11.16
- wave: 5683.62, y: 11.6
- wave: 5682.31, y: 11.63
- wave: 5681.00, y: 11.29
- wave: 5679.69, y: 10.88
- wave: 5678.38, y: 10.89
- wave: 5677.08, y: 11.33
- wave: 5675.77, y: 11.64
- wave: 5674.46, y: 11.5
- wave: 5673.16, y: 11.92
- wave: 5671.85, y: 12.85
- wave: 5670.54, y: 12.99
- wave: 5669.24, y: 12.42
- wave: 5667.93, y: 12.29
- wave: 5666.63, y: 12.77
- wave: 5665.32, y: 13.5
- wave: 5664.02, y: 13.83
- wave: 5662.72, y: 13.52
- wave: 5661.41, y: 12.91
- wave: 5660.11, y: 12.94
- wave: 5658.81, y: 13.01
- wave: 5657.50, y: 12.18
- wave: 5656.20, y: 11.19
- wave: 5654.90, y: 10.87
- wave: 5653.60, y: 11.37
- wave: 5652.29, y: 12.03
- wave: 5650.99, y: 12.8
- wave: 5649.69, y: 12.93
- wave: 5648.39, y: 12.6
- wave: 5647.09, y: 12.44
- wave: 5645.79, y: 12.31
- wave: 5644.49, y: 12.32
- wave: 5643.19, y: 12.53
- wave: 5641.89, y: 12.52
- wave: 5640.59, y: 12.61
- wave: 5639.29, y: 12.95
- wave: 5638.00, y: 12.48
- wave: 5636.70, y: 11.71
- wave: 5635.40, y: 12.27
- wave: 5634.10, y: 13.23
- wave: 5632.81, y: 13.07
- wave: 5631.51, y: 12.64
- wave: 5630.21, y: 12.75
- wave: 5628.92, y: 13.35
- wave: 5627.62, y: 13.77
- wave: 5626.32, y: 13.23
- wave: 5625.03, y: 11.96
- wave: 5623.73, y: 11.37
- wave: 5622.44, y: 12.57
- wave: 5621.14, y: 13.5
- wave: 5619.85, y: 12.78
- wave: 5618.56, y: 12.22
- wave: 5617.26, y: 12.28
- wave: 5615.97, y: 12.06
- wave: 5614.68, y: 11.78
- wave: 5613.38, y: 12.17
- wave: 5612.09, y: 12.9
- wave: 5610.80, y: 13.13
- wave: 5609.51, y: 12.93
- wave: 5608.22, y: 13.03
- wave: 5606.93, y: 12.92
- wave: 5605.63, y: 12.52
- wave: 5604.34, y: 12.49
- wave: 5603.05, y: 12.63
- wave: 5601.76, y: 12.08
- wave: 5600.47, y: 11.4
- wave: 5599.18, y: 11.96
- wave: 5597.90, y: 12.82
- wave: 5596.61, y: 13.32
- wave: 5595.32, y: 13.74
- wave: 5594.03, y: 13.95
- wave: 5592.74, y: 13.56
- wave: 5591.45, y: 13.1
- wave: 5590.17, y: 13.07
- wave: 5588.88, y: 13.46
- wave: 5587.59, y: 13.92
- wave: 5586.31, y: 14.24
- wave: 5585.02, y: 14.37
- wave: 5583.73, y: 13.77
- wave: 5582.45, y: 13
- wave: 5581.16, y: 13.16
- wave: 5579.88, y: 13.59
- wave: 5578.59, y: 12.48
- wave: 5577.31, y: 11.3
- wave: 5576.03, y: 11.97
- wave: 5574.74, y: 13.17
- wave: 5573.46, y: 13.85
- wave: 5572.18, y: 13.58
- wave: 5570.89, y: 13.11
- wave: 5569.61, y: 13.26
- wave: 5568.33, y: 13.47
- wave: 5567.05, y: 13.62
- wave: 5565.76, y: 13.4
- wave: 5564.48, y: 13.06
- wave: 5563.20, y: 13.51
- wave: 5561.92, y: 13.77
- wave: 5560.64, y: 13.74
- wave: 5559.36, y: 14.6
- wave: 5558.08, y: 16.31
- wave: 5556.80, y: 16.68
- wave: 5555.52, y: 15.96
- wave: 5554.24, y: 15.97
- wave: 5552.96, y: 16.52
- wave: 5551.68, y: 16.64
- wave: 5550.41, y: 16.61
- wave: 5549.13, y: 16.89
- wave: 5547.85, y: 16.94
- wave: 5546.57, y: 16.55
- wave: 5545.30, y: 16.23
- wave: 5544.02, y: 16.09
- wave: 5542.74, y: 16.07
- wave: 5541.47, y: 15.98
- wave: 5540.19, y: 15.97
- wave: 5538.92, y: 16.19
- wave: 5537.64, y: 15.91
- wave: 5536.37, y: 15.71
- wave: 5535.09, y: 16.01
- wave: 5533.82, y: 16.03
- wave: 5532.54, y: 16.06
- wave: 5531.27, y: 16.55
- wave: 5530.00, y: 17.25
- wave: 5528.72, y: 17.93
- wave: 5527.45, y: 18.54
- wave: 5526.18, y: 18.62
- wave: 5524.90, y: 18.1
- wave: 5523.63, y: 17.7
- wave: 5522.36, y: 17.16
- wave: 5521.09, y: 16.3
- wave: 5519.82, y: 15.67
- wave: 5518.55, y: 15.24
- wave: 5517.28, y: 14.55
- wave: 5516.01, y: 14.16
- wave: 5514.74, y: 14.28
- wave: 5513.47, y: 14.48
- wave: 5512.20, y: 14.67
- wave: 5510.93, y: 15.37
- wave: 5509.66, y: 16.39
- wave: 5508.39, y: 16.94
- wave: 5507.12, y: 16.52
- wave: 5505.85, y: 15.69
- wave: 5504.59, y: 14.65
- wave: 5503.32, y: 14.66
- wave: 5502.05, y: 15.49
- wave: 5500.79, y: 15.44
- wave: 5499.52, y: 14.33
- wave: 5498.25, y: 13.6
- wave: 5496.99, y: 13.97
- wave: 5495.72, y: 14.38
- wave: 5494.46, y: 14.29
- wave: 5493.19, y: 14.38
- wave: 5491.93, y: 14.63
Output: 0.10 mag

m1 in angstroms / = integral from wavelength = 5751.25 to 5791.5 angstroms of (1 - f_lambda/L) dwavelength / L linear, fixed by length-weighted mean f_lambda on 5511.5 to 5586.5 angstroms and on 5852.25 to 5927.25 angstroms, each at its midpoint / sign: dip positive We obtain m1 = 3.1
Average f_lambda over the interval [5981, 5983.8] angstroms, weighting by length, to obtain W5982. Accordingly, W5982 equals 10.6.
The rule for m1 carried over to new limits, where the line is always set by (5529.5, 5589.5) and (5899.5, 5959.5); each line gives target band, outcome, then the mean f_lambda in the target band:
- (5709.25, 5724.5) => 1.9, 11.9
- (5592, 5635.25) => 4.9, 12.7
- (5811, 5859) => 3.4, 11.6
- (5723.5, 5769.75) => 2.7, 12.5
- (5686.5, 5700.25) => 1.1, 12.6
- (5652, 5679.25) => 3.2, 12.3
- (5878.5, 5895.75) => 0.1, 12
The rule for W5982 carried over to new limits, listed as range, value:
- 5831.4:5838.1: 12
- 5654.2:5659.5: 11.8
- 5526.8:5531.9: 17.6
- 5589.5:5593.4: 13.2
